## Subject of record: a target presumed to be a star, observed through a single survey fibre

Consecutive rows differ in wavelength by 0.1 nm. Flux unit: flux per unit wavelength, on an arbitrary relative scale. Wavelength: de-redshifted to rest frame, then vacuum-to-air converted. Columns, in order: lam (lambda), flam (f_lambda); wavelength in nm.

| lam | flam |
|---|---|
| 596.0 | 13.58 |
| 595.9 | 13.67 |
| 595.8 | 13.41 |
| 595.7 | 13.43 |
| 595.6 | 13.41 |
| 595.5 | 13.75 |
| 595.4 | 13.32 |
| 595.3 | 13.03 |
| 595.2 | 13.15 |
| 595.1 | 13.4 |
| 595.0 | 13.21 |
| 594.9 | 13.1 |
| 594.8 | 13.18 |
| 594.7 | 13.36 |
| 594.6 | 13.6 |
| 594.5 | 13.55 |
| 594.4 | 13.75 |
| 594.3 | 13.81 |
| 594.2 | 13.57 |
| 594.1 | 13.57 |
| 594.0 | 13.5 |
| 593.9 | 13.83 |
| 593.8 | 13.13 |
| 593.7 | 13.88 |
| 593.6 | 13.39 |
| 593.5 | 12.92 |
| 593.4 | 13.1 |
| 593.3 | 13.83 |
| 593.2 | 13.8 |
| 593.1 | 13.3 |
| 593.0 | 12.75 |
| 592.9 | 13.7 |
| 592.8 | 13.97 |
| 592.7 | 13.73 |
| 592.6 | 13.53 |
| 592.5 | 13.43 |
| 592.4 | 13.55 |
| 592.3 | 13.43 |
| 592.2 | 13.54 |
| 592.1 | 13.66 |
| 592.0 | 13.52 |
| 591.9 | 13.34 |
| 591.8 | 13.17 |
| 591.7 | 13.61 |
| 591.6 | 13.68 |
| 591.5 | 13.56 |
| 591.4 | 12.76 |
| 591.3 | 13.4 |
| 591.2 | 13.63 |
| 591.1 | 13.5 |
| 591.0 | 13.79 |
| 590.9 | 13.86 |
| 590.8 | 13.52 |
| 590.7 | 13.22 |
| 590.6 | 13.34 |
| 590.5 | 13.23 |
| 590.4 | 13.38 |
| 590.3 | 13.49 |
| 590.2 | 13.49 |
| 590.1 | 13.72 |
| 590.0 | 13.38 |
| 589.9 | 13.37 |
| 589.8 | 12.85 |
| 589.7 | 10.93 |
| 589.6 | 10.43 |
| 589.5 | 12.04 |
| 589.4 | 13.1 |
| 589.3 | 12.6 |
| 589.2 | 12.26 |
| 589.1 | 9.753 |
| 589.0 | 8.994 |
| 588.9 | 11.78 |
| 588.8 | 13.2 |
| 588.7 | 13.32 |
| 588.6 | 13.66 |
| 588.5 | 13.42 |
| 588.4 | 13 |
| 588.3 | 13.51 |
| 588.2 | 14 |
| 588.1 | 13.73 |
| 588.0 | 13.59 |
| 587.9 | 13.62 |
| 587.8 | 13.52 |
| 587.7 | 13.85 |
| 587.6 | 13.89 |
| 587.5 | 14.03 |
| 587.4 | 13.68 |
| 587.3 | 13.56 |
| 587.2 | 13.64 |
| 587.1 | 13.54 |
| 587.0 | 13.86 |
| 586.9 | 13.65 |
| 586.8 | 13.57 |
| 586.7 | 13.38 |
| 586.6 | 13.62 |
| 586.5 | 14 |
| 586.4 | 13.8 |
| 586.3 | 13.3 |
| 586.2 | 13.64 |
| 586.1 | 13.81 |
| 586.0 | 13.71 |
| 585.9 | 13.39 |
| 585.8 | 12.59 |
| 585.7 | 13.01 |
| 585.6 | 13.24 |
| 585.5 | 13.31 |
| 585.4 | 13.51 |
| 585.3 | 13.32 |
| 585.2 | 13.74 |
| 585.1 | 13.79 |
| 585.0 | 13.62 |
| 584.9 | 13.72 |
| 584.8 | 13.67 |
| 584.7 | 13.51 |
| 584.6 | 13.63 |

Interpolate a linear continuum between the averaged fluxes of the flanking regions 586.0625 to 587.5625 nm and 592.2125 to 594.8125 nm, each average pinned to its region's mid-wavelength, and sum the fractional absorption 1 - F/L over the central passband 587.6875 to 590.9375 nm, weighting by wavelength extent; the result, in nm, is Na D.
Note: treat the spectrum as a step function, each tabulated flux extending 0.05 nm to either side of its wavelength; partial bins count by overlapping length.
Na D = 0.18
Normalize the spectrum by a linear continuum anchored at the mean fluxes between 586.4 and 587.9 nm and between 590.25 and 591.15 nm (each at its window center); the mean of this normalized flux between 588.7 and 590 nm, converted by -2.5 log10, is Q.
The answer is 0.14 mag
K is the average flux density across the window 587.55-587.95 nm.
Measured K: 13.7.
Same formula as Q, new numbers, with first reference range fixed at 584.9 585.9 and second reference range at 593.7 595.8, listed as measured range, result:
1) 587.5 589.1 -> 0.027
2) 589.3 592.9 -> 0.013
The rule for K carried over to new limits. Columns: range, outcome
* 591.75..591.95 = 13.3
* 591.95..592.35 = 13.5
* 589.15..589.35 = 12.4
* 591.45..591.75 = 13.6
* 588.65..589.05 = 11.8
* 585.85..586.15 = 13.6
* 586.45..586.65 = 13.8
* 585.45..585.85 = 13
